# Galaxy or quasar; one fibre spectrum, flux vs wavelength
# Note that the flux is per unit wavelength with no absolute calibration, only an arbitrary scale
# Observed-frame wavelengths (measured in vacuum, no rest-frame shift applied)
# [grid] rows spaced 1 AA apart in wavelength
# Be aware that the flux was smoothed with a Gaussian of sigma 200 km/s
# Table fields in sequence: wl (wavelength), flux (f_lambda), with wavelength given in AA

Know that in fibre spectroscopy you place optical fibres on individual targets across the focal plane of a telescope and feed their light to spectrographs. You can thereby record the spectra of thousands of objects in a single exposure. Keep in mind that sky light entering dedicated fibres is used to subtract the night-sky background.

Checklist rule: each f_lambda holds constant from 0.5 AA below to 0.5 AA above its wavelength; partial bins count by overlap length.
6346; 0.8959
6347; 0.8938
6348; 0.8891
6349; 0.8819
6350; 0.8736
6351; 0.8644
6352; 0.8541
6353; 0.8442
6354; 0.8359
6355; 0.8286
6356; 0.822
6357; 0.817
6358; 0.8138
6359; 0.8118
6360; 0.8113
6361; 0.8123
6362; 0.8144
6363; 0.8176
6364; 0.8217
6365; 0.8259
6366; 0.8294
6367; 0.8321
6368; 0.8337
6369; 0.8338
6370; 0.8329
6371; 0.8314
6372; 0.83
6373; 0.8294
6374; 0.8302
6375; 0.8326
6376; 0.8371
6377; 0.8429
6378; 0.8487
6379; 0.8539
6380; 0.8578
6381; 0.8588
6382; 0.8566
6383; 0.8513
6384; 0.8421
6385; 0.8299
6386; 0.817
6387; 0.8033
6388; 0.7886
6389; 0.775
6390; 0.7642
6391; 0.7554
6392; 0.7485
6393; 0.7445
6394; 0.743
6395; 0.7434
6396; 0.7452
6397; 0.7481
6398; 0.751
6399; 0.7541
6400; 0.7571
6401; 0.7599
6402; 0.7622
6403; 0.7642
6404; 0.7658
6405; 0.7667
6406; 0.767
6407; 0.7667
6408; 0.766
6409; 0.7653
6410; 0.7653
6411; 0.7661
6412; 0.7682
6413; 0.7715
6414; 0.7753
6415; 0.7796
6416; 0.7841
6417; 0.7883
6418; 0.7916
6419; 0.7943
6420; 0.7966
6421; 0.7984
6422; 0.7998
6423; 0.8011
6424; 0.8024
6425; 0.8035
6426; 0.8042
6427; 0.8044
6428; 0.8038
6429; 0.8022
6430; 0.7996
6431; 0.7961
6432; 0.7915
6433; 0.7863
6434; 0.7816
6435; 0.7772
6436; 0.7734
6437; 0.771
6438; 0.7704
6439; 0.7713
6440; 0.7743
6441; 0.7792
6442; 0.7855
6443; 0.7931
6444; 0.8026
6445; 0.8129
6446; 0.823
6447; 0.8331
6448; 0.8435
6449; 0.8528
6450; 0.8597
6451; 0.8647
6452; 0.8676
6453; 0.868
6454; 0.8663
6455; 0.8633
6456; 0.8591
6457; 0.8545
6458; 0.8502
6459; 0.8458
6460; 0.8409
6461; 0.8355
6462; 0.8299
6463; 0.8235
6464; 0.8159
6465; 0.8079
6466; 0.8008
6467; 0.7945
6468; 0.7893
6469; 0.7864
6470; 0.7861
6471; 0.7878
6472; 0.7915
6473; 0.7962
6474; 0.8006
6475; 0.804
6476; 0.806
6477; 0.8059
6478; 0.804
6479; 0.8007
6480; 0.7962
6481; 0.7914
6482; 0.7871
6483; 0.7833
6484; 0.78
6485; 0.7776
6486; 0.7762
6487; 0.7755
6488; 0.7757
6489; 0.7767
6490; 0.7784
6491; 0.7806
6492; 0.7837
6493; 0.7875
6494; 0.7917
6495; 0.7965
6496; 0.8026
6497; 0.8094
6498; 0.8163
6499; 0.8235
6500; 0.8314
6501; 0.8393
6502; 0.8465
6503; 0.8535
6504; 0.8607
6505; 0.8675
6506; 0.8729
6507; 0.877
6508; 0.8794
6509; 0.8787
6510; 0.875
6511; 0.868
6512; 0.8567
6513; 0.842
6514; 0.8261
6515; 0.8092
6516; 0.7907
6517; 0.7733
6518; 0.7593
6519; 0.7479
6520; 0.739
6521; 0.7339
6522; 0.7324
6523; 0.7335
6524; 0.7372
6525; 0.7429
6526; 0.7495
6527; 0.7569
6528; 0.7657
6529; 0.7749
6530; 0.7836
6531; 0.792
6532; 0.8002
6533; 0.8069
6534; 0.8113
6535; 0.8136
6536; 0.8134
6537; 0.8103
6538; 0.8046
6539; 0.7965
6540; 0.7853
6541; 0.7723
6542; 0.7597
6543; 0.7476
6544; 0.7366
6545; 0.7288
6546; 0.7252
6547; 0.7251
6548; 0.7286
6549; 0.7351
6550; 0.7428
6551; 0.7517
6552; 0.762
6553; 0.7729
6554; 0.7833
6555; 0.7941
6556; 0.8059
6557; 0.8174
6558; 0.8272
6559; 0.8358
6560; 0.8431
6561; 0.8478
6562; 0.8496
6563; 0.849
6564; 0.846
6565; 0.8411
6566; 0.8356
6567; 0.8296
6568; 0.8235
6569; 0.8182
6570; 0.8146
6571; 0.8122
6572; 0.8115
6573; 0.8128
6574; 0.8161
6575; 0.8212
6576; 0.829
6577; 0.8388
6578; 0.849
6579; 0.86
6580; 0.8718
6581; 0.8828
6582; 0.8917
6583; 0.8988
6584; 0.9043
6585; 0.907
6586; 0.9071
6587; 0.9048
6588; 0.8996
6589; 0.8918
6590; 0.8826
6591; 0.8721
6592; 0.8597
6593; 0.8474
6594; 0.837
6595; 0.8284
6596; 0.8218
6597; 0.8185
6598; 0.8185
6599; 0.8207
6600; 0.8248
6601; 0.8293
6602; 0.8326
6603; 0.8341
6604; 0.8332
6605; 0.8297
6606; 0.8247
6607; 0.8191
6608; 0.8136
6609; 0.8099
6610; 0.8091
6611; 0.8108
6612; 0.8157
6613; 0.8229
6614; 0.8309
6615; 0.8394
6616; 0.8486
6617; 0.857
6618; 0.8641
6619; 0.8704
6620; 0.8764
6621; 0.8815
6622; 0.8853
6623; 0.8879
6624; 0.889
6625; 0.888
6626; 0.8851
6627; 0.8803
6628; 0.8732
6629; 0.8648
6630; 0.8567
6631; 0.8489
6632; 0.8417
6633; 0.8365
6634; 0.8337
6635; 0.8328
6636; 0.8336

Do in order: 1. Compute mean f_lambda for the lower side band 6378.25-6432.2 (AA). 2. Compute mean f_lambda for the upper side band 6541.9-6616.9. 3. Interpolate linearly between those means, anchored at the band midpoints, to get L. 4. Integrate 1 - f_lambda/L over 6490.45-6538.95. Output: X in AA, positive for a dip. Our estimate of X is 0.3 AA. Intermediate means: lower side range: 0.787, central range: 0.805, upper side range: 0.825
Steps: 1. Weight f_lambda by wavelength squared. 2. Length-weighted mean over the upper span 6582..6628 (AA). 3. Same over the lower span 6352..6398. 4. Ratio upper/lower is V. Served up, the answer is 1.13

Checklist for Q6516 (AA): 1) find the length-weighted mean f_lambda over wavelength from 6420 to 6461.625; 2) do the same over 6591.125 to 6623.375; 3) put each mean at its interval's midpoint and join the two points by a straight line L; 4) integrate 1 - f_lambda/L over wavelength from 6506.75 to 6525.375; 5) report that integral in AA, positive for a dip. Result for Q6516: 0.6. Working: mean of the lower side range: 0.815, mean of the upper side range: 0.838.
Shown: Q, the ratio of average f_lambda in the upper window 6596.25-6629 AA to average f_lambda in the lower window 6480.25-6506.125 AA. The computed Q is 1.0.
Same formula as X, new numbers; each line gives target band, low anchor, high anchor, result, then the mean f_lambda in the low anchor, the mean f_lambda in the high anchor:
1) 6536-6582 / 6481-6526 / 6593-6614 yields 0.57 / 0.803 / 0.824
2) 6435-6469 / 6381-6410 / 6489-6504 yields -1.08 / 0.776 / 0.811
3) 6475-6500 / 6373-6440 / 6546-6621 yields 0.49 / 0.789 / 0.832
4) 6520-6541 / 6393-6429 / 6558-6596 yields 1.38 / 0.775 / 0.853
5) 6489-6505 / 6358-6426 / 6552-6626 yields 0.15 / 0.797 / 0.843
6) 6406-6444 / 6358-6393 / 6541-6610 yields 1.70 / 0.821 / 0.824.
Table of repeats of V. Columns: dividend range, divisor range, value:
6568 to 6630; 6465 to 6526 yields 1.09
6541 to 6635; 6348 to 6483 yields 1.09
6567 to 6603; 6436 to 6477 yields 1.08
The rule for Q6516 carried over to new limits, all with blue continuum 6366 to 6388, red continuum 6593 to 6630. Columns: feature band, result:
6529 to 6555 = 2.1 AA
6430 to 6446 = 1.0 AA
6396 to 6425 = 2.2 AA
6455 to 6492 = 1.6 AA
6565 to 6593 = -0.5 AA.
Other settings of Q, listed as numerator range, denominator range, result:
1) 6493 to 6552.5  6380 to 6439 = 1.01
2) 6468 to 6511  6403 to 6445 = 1.03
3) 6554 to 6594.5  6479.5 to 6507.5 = 1.05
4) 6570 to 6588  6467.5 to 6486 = 1.08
